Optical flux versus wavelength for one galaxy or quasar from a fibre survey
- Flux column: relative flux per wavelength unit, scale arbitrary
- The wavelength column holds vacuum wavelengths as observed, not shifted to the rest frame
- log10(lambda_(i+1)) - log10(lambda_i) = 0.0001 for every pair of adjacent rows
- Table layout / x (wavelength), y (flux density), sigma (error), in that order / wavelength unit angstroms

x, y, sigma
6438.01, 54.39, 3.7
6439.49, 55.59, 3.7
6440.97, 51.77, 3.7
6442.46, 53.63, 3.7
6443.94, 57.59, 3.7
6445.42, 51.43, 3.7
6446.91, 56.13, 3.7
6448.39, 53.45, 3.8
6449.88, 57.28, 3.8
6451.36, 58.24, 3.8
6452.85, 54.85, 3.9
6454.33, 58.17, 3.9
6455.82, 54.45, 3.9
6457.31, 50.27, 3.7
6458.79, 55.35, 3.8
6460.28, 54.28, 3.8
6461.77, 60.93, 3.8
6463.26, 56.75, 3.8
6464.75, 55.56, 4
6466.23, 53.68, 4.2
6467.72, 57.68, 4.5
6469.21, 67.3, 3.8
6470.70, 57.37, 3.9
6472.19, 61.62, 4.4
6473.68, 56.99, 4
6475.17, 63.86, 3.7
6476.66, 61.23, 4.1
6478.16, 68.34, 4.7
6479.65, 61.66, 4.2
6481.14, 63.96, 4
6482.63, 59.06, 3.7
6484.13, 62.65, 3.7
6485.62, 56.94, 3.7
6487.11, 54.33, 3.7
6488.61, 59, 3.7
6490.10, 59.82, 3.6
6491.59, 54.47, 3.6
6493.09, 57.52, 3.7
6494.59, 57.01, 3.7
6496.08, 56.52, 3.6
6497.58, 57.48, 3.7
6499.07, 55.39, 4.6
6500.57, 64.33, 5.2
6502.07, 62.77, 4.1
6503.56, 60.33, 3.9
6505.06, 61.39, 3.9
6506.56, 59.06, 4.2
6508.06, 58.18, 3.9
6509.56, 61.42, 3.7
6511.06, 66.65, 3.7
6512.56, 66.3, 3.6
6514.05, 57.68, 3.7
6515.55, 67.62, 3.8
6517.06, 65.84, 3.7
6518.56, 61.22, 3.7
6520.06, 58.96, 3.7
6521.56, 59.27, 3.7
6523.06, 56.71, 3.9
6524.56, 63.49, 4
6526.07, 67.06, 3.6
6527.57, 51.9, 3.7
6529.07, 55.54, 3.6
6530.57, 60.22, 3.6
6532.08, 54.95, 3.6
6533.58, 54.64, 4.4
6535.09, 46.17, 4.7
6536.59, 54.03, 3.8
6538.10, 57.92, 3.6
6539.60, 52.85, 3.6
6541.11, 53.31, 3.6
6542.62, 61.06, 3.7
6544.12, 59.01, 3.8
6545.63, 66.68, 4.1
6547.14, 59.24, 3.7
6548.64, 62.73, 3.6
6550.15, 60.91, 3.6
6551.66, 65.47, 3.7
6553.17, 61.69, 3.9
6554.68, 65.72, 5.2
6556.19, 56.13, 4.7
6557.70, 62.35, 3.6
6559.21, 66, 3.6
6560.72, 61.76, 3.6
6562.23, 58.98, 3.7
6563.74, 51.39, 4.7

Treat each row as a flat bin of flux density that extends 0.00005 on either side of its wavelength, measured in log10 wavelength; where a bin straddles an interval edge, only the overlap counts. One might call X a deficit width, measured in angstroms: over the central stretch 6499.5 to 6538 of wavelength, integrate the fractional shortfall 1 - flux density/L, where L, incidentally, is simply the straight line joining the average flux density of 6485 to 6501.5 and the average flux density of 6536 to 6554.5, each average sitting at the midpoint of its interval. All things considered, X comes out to -0.7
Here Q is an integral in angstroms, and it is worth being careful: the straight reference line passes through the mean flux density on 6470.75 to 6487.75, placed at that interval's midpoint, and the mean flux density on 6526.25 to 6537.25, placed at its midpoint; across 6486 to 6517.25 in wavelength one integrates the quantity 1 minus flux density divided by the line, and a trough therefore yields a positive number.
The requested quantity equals -1.01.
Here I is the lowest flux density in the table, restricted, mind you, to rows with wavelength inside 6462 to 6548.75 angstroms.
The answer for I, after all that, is 46.17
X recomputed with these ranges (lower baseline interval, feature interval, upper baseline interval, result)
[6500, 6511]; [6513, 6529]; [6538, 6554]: 0.02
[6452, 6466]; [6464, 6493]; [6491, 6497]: -1.91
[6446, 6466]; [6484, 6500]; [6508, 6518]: 0.92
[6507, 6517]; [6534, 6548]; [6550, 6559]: 1.31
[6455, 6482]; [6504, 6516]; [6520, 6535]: -0.83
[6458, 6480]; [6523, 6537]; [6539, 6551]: 0.72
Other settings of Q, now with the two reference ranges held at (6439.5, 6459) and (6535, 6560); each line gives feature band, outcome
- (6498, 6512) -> -0.8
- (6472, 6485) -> -1.3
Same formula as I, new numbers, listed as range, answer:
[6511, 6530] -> 51.9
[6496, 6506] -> 55.39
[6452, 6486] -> 50.27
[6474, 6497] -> 54.33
